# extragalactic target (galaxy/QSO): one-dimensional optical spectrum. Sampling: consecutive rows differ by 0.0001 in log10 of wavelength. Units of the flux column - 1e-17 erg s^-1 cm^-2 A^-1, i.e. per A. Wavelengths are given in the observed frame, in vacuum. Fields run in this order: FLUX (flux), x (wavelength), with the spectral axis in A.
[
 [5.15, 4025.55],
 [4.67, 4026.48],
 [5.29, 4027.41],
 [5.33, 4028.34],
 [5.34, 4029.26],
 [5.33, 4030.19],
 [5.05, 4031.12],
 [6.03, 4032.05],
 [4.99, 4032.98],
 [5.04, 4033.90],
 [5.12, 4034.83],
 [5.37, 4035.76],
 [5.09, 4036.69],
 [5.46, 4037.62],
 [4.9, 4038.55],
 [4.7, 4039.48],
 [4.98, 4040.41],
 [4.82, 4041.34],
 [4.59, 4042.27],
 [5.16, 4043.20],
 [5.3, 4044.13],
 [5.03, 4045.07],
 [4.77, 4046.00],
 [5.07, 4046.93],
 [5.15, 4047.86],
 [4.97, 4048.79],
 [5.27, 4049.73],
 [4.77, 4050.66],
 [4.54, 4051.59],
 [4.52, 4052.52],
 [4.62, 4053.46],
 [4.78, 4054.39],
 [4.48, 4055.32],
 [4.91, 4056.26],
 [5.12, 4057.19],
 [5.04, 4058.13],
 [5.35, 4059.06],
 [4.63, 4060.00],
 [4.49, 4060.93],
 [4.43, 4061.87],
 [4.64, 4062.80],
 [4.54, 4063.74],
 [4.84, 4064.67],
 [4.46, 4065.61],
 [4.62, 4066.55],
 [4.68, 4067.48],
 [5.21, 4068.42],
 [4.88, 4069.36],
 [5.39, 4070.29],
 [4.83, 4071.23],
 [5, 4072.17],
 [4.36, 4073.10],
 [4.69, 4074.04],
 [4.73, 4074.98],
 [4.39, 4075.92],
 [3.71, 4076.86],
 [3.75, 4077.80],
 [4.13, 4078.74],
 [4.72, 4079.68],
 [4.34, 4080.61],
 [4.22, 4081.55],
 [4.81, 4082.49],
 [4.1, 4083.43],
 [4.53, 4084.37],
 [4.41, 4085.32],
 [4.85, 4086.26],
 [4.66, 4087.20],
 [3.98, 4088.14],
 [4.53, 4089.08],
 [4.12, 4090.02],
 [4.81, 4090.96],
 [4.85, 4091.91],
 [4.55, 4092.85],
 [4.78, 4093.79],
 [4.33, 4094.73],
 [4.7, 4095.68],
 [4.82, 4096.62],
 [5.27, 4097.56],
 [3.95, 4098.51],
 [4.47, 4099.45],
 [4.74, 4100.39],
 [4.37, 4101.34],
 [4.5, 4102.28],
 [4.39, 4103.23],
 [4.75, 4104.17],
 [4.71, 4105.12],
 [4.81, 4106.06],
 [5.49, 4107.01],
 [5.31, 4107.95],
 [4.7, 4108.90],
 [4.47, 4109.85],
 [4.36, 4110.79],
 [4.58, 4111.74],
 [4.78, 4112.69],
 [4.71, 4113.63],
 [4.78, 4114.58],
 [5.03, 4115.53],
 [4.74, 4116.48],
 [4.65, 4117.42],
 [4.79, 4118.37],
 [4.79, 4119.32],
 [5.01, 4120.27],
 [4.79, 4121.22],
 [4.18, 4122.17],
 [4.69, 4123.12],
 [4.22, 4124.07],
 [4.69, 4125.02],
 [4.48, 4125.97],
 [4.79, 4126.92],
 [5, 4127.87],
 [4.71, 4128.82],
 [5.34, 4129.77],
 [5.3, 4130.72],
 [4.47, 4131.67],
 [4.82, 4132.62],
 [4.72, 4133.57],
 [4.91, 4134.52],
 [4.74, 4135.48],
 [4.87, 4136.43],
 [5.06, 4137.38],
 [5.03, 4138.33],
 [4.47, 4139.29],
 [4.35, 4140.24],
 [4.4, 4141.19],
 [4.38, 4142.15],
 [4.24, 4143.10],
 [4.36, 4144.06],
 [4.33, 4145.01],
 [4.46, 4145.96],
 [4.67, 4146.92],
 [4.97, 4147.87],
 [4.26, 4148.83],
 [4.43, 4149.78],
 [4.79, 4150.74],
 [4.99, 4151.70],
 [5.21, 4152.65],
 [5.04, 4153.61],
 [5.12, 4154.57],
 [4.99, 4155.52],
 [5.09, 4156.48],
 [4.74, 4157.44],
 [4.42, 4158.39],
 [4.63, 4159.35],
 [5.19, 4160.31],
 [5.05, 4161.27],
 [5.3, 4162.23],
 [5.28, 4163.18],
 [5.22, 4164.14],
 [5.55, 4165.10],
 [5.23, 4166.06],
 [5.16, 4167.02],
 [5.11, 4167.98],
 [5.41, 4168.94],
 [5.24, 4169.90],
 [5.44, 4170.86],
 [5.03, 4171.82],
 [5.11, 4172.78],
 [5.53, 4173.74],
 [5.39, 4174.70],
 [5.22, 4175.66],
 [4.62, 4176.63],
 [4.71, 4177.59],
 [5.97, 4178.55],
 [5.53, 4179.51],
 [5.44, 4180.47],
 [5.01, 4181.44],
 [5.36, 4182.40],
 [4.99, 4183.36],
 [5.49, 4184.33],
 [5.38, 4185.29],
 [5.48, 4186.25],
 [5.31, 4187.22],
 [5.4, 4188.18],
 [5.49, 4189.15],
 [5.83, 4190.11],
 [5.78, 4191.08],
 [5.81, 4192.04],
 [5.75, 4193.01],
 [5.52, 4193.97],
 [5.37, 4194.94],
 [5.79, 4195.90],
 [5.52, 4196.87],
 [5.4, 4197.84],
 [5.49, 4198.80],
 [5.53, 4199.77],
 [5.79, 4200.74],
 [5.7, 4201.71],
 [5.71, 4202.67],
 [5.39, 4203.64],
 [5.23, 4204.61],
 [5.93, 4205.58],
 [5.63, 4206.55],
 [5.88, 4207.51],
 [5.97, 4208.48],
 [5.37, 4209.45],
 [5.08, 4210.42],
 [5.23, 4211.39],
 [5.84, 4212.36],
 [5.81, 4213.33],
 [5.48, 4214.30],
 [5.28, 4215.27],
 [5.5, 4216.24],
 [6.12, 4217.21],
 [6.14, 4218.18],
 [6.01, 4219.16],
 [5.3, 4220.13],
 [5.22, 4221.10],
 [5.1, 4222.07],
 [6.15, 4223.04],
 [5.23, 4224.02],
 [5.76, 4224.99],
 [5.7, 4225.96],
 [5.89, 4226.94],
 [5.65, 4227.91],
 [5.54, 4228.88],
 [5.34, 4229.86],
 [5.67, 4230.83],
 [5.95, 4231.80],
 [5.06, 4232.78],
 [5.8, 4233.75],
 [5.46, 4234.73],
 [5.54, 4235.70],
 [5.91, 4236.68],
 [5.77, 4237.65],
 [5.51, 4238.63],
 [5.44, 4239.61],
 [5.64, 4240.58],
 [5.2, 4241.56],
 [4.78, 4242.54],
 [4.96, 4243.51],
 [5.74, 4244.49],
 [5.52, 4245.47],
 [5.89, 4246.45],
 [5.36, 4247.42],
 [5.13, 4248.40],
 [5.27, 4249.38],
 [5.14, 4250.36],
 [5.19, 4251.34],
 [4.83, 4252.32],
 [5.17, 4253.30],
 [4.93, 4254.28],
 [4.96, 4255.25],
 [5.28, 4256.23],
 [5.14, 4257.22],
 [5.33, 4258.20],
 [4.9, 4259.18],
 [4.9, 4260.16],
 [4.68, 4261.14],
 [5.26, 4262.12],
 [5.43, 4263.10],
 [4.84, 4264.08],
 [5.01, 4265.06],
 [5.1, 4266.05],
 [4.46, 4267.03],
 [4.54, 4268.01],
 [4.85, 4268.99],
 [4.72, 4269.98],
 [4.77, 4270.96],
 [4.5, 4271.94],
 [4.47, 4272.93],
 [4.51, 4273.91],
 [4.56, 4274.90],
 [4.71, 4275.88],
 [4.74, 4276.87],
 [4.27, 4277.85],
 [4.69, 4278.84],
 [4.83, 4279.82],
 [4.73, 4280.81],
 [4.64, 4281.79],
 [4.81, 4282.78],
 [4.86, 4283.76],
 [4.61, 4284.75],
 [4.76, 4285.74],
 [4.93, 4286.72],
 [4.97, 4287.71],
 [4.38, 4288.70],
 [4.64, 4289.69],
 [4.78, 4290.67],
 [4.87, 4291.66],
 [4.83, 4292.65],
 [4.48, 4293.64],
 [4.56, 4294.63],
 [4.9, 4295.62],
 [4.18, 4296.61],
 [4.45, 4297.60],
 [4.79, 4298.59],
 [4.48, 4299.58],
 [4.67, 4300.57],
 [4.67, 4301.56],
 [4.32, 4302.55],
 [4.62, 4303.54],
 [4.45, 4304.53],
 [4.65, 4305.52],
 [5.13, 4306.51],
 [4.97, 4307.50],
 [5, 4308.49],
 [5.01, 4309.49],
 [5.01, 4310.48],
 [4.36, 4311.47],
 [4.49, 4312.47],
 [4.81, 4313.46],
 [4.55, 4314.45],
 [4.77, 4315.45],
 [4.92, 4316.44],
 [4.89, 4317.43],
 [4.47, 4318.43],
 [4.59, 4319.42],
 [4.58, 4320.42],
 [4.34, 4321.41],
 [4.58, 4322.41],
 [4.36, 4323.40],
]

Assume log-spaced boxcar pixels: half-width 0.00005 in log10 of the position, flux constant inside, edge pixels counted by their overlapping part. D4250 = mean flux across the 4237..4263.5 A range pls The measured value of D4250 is 5.24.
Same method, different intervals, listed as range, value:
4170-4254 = 5.48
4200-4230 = 5.61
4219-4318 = 5.01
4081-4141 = 4.68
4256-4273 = 4.9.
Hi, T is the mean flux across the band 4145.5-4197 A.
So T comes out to 5.2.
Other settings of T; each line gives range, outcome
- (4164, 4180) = 5.26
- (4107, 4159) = 4.73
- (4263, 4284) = 4.72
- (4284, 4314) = 4.69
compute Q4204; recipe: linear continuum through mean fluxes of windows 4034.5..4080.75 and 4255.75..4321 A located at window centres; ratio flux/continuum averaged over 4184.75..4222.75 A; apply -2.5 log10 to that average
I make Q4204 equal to -0.17 mag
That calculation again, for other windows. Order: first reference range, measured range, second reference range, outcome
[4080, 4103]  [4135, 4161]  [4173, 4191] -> 0.07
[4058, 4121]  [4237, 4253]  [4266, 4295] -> -0.14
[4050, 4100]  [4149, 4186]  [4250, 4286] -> -0.09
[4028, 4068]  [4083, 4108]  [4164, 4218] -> 0.11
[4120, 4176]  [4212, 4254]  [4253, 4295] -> -0.14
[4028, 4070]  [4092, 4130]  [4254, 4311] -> 0.04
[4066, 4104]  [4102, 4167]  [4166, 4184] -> 0.03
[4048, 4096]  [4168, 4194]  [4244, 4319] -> -0.14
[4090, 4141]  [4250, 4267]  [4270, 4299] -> -0.08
